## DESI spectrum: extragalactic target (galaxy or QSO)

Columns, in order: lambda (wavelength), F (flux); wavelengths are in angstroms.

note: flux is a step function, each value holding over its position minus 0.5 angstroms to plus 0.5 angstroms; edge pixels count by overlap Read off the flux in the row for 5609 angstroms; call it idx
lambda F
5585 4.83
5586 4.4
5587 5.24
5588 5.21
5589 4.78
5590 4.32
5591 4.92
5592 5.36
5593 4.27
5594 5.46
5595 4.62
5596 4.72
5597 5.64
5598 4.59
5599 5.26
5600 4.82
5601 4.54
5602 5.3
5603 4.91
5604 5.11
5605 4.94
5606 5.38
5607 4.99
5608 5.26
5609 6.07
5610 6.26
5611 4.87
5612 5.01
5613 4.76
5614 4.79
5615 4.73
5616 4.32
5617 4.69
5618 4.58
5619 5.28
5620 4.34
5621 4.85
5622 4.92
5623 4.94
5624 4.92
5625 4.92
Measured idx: 6.07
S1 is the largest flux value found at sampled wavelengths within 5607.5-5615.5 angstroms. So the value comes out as 6.26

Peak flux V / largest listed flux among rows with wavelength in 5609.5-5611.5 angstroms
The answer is 6.26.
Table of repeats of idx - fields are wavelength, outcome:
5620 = 4.34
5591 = 4.92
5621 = 4.85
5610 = 6.26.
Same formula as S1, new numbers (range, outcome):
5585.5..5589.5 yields 5.24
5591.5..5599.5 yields 5.64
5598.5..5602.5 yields 5.3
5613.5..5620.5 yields 5.28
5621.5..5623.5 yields 4.94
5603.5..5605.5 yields 5.11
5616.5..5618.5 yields 4.69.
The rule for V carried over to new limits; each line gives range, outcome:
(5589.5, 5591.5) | 4.92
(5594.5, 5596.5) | 4.72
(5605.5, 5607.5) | 5.38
